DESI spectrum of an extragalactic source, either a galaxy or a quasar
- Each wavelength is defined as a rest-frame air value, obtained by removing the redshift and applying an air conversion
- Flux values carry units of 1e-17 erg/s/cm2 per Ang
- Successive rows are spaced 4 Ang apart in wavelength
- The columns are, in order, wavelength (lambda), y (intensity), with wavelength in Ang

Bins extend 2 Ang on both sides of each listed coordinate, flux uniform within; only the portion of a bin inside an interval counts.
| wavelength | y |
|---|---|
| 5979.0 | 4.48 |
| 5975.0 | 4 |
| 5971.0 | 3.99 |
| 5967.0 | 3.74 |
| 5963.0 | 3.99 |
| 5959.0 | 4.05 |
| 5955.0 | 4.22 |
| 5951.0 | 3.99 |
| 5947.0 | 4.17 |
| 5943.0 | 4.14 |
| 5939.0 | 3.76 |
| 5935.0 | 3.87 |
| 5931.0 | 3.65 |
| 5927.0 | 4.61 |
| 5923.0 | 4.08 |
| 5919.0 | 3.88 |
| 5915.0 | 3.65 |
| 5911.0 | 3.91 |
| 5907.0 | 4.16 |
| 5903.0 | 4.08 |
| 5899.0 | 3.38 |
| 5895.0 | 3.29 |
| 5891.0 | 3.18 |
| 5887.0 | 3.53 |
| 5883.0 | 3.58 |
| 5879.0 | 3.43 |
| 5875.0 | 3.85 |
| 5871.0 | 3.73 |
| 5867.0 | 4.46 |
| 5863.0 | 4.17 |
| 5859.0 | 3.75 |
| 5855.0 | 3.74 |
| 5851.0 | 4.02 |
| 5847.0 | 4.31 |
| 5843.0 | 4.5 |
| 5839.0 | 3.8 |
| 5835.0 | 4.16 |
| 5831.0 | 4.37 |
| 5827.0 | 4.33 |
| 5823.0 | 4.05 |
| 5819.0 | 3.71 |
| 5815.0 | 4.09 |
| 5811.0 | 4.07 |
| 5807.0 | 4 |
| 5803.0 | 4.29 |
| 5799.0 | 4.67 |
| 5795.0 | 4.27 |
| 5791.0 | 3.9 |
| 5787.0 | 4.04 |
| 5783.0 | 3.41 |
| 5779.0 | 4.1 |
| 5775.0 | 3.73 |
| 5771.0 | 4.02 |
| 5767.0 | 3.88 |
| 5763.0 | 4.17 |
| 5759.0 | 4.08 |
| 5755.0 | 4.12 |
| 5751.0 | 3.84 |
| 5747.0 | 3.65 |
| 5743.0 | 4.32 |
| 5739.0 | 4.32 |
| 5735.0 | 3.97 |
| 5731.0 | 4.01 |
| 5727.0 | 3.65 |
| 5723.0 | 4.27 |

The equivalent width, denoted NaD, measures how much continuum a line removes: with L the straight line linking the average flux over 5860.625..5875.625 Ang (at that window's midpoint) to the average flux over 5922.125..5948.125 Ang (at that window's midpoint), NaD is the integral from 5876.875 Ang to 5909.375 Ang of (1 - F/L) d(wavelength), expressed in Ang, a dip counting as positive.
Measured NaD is 3.8 Ang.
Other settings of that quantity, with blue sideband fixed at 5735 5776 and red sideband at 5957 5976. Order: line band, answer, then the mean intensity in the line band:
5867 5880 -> 0.6 Ang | 3.81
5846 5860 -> 0.2 Ang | 3.94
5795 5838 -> -1.8 Ang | 4.17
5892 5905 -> 1.4 Ang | 3.55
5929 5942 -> 0.6 Ang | 3.79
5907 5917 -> 0.3 Ang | 3.86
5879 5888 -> 1.0 Ang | 3.53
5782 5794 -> 0.5 Ang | 3.86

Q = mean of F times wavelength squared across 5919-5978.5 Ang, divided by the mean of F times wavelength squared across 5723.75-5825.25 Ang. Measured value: 1.1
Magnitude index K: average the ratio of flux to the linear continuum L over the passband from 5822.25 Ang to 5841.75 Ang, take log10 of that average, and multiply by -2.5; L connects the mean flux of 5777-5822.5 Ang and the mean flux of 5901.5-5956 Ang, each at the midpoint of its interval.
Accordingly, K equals -0.03 mag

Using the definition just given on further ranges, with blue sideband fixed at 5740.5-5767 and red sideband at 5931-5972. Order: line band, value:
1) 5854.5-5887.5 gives 0.05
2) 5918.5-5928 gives -0.06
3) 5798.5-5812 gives -0.06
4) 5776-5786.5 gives 0.06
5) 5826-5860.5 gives -0.03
